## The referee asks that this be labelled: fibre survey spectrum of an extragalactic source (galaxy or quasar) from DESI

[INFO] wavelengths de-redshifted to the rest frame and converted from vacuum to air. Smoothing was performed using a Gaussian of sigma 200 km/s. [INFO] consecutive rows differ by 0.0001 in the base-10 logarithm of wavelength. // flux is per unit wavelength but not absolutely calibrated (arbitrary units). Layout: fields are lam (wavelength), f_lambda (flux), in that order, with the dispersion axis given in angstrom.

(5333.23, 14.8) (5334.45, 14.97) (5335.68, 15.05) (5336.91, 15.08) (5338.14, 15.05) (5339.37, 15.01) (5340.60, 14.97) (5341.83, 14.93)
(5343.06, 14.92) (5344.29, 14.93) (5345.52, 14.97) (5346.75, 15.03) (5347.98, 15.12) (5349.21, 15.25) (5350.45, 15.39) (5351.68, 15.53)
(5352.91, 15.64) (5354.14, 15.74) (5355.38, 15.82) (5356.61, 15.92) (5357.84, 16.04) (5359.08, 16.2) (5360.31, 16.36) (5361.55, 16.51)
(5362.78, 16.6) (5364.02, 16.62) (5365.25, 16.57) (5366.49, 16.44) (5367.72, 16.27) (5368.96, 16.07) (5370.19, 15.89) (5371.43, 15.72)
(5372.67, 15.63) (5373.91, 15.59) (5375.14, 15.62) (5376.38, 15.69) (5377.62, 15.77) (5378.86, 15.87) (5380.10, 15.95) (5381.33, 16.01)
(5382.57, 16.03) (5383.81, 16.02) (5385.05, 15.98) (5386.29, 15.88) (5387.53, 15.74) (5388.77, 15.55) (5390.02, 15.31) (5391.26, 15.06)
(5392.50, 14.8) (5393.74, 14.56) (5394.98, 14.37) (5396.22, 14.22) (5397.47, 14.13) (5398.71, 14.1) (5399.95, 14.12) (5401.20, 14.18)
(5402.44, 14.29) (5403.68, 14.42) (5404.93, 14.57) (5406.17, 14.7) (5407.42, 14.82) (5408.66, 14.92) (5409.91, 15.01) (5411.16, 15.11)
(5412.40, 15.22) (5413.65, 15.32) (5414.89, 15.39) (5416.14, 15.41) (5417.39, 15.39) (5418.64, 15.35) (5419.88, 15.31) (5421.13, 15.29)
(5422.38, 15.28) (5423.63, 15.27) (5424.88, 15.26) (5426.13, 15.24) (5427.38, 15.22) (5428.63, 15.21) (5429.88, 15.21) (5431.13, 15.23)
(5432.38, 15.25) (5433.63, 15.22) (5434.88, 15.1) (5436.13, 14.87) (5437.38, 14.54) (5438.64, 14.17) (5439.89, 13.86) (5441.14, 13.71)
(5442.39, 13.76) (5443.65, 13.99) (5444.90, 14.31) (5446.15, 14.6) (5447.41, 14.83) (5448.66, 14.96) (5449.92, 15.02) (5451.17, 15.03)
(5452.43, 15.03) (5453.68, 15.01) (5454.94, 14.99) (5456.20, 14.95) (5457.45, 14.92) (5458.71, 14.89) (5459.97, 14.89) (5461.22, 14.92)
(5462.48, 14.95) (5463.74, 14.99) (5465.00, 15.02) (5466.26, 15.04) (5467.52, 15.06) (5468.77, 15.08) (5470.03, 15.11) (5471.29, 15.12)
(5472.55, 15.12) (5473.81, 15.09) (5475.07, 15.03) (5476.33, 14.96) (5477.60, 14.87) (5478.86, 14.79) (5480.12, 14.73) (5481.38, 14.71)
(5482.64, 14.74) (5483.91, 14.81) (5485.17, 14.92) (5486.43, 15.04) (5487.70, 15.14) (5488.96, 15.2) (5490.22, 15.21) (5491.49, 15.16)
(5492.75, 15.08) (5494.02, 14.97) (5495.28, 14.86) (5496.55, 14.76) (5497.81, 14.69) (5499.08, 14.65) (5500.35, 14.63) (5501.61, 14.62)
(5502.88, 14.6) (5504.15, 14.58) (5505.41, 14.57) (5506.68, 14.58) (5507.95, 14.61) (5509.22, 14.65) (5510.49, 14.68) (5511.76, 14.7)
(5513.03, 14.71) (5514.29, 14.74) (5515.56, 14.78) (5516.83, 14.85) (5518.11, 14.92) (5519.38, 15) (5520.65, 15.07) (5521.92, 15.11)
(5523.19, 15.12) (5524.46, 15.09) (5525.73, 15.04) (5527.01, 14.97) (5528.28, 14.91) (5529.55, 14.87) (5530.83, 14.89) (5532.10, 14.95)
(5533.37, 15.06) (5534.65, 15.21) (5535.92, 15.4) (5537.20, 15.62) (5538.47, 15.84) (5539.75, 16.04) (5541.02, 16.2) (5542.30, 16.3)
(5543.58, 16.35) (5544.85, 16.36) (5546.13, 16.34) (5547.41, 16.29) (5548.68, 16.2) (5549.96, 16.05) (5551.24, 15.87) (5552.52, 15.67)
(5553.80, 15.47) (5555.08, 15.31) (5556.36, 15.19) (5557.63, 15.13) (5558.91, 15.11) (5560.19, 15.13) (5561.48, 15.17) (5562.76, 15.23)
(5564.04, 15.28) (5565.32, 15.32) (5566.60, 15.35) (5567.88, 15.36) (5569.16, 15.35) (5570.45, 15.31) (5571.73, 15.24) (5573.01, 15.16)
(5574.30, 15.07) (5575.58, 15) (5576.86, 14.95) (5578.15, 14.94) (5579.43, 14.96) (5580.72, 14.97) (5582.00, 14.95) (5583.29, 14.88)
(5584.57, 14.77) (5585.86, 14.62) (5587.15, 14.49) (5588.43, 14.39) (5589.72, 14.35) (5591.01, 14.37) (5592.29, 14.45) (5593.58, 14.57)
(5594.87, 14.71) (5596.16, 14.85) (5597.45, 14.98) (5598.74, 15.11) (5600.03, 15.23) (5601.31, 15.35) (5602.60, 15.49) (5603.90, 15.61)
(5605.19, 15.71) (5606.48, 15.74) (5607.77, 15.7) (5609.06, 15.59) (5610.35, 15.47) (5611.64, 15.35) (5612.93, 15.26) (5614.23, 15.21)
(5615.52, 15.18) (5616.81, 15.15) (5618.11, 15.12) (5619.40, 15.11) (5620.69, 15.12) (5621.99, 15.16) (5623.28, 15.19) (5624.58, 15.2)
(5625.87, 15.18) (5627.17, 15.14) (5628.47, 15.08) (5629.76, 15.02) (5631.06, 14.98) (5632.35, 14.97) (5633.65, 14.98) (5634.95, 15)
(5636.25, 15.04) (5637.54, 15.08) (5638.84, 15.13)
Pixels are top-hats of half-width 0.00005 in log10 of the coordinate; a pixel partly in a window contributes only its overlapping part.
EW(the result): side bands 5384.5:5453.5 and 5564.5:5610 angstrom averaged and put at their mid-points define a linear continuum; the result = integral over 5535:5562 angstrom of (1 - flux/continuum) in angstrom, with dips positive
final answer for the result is -1.3 angstrom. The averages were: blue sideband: 14.9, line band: 15.8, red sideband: 15.1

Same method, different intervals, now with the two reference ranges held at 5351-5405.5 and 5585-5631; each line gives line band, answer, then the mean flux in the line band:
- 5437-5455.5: 1.06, 14.5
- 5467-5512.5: 1.35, 14.9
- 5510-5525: 0.36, 14.9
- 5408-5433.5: 0.34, 15.2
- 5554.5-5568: -0.05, 15.2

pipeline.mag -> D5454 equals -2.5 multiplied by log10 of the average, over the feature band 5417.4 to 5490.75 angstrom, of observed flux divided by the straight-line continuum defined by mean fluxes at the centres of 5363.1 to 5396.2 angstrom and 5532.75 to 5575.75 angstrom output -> 0.051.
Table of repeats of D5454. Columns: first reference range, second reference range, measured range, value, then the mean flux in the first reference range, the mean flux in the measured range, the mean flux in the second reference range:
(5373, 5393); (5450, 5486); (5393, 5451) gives 0.04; 15.7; 14.8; 15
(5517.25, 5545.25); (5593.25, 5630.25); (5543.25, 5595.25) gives 0.01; 15.4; 15.2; 15.2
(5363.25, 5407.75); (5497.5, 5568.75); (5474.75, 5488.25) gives 0.03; 15.4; 14.9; 15.2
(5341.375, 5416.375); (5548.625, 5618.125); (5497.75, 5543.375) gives 0.02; 15.4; 15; 15.2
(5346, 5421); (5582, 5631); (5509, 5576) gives -0.01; 15.4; 15.3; 15.1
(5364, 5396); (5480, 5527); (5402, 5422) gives 0.03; 15.7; 15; 14.8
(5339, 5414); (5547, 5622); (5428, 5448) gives 0.05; 15.4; 14.6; 15.2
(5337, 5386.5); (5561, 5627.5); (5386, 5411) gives 0.07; 15.7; 14.7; 15.1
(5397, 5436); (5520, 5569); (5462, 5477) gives 0.01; 15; 15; 15.5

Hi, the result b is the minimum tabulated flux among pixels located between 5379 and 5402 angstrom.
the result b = 14.1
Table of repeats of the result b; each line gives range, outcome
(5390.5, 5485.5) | 13.71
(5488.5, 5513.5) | 14.57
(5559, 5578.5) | 14.94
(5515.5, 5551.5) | 14.78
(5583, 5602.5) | 14.35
